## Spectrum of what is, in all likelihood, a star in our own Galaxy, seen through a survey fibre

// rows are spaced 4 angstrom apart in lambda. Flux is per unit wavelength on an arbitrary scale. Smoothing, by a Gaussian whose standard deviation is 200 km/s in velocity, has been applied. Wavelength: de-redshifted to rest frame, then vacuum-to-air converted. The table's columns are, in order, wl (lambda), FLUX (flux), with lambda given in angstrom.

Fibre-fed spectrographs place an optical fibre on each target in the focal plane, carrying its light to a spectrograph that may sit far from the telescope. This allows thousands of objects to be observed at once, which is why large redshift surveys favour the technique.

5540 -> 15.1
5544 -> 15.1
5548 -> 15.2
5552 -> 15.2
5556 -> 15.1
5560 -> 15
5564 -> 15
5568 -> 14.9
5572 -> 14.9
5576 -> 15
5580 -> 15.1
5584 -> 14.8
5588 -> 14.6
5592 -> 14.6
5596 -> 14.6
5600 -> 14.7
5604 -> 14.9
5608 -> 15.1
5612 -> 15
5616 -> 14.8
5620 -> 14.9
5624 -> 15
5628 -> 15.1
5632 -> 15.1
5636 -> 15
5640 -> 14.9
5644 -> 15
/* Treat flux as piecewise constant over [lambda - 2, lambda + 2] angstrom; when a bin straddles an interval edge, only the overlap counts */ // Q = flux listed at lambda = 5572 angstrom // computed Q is 14.9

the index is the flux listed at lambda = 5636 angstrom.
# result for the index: 15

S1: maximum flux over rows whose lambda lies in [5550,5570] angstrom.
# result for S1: 15.2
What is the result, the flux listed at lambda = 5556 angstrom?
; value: 15.1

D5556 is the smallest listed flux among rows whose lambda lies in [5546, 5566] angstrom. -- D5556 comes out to 15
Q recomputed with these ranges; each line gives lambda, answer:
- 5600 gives 14.7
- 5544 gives 15.1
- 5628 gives 15.1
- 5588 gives 14.6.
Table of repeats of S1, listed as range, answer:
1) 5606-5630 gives 15.1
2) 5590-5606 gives 14.9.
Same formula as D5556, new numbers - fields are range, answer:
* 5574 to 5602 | 14.6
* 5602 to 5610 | 14.9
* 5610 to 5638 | 14.8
